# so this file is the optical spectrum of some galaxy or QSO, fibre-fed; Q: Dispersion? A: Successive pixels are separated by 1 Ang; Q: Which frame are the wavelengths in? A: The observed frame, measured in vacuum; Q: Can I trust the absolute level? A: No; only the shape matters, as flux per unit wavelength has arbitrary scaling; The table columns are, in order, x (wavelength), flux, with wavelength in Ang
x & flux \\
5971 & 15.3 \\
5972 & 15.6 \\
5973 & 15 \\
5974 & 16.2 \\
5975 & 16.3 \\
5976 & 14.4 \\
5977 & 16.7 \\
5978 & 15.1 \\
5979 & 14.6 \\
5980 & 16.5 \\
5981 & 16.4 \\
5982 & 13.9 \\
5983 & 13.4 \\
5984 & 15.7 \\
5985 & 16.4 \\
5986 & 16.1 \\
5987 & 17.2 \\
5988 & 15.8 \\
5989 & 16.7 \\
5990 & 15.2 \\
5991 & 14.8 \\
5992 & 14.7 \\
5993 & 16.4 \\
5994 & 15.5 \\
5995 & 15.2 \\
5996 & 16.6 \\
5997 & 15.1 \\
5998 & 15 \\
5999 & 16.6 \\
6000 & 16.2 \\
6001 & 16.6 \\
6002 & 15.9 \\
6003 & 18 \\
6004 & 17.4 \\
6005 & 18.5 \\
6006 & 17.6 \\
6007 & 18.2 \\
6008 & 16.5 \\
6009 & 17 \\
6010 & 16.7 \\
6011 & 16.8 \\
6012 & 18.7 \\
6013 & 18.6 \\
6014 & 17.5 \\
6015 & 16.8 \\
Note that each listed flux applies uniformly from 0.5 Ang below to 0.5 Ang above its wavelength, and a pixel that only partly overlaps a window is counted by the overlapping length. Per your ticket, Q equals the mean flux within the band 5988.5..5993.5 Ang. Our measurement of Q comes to 15.6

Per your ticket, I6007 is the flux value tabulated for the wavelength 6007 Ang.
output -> 18.2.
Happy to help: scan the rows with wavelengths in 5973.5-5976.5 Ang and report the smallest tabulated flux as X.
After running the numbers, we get 14.4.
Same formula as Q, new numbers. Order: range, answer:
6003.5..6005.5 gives 17.9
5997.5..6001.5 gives 16.1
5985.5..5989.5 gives 16.5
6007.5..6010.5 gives 16.7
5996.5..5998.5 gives 15.1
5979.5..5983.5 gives 15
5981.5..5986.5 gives 15.1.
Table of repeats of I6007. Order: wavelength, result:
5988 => 15.8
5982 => 13.9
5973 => 15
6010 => 16.7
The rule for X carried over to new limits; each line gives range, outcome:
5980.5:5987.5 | 13.4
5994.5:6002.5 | 15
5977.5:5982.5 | 13.9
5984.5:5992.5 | 14.7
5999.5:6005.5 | 15.9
